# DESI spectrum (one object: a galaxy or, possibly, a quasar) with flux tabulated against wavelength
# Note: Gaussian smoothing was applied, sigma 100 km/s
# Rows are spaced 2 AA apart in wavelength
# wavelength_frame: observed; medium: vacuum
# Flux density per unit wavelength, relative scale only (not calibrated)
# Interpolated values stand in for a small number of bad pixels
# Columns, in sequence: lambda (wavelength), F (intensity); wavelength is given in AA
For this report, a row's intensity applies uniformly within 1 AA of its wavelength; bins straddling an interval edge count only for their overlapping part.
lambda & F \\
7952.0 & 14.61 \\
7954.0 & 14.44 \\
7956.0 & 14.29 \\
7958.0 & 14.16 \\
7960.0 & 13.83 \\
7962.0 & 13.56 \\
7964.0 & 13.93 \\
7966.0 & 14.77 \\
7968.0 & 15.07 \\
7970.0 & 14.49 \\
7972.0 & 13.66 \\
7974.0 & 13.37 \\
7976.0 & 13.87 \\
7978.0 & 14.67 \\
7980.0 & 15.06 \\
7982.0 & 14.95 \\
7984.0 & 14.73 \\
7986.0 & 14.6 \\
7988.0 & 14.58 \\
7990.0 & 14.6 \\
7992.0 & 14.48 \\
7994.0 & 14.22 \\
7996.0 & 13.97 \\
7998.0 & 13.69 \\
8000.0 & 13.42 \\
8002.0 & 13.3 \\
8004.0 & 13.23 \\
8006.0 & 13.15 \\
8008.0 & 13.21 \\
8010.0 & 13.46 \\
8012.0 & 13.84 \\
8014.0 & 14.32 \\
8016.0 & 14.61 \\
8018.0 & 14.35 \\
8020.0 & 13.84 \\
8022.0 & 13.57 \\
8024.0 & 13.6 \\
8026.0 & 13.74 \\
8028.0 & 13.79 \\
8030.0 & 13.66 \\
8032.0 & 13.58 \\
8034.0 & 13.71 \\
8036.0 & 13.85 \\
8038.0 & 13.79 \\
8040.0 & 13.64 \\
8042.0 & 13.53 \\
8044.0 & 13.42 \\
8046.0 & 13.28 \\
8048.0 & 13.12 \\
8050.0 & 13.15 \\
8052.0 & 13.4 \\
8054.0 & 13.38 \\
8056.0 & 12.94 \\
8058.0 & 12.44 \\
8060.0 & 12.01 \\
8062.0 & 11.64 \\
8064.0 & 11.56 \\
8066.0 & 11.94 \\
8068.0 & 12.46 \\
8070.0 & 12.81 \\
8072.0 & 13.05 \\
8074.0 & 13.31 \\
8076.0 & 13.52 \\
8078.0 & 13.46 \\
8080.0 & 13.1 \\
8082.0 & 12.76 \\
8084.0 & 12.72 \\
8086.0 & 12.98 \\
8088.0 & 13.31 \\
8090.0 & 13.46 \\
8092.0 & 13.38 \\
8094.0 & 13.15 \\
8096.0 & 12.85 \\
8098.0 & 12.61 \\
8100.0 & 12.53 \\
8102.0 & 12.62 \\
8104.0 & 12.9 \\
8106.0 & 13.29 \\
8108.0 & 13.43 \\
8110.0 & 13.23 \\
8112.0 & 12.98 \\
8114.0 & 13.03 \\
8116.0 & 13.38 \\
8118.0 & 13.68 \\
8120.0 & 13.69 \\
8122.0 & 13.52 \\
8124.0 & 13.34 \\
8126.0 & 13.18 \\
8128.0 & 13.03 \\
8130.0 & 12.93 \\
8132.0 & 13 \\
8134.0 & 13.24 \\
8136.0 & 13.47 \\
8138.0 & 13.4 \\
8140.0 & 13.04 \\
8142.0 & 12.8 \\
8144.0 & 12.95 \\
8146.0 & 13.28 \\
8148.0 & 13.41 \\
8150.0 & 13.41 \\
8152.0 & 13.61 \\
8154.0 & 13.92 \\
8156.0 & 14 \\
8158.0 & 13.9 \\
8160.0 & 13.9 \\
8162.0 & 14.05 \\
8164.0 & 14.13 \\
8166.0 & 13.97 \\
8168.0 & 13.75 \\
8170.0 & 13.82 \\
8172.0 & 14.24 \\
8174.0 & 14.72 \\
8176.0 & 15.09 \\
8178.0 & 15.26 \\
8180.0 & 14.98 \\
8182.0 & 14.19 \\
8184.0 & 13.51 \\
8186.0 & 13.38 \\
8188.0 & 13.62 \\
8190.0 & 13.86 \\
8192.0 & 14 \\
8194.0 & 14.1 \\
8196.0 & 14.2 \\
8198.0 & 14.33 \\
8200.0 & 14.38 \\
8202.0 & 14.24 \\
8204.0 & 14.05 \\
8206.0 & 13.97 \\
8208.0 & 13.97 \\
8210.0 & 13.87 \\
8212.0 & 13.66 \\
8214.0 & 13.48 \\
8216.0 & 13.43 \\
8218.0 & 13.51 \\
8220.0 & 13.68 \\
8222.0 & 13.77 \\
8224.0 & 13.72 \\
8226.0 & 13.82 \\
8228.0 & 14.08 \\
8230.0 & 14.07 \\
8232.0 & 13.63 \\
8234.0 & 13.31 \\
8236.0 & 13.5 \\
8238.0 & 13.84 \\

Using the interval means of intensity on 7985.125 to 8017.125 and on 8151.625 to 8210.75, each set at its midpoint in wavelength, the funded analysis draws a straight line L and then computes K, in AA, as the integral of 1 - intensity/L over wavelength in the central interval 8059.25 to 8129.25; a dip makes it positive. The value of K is 5.2 AA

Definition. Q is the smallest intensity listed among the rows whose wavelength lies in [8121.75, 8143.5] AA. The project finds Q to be 12.8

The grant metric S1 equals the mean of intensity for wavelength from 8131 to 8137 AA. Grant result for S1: 13.2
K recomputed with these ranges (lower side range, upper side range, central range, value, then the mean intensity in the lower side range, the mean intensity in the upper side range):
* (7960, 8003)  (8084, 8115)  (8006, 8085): 1.8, 14.2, 13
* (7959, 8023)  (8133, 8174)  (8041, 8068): 2.3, 14.1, 13.6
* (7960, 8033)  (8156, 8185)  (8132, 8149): 1.2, 14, 14.2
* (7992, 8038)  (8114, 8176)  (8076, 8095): 0.7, 13.7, 13.6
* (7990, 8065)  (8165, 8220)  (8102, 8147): 2.0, 13.5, 14.1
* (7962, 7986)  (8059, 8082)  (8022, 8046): -0.6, 14.4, 12.6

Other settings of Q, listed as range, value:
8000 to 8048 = 13.12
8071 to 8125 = 12.53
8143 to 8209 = 12.95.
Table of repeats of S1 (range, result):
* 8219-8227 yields 13.7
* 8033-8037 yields 13.8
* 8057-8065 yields 11.9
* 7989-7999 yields 14.2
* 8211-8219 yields 13.5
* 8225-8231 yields 14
